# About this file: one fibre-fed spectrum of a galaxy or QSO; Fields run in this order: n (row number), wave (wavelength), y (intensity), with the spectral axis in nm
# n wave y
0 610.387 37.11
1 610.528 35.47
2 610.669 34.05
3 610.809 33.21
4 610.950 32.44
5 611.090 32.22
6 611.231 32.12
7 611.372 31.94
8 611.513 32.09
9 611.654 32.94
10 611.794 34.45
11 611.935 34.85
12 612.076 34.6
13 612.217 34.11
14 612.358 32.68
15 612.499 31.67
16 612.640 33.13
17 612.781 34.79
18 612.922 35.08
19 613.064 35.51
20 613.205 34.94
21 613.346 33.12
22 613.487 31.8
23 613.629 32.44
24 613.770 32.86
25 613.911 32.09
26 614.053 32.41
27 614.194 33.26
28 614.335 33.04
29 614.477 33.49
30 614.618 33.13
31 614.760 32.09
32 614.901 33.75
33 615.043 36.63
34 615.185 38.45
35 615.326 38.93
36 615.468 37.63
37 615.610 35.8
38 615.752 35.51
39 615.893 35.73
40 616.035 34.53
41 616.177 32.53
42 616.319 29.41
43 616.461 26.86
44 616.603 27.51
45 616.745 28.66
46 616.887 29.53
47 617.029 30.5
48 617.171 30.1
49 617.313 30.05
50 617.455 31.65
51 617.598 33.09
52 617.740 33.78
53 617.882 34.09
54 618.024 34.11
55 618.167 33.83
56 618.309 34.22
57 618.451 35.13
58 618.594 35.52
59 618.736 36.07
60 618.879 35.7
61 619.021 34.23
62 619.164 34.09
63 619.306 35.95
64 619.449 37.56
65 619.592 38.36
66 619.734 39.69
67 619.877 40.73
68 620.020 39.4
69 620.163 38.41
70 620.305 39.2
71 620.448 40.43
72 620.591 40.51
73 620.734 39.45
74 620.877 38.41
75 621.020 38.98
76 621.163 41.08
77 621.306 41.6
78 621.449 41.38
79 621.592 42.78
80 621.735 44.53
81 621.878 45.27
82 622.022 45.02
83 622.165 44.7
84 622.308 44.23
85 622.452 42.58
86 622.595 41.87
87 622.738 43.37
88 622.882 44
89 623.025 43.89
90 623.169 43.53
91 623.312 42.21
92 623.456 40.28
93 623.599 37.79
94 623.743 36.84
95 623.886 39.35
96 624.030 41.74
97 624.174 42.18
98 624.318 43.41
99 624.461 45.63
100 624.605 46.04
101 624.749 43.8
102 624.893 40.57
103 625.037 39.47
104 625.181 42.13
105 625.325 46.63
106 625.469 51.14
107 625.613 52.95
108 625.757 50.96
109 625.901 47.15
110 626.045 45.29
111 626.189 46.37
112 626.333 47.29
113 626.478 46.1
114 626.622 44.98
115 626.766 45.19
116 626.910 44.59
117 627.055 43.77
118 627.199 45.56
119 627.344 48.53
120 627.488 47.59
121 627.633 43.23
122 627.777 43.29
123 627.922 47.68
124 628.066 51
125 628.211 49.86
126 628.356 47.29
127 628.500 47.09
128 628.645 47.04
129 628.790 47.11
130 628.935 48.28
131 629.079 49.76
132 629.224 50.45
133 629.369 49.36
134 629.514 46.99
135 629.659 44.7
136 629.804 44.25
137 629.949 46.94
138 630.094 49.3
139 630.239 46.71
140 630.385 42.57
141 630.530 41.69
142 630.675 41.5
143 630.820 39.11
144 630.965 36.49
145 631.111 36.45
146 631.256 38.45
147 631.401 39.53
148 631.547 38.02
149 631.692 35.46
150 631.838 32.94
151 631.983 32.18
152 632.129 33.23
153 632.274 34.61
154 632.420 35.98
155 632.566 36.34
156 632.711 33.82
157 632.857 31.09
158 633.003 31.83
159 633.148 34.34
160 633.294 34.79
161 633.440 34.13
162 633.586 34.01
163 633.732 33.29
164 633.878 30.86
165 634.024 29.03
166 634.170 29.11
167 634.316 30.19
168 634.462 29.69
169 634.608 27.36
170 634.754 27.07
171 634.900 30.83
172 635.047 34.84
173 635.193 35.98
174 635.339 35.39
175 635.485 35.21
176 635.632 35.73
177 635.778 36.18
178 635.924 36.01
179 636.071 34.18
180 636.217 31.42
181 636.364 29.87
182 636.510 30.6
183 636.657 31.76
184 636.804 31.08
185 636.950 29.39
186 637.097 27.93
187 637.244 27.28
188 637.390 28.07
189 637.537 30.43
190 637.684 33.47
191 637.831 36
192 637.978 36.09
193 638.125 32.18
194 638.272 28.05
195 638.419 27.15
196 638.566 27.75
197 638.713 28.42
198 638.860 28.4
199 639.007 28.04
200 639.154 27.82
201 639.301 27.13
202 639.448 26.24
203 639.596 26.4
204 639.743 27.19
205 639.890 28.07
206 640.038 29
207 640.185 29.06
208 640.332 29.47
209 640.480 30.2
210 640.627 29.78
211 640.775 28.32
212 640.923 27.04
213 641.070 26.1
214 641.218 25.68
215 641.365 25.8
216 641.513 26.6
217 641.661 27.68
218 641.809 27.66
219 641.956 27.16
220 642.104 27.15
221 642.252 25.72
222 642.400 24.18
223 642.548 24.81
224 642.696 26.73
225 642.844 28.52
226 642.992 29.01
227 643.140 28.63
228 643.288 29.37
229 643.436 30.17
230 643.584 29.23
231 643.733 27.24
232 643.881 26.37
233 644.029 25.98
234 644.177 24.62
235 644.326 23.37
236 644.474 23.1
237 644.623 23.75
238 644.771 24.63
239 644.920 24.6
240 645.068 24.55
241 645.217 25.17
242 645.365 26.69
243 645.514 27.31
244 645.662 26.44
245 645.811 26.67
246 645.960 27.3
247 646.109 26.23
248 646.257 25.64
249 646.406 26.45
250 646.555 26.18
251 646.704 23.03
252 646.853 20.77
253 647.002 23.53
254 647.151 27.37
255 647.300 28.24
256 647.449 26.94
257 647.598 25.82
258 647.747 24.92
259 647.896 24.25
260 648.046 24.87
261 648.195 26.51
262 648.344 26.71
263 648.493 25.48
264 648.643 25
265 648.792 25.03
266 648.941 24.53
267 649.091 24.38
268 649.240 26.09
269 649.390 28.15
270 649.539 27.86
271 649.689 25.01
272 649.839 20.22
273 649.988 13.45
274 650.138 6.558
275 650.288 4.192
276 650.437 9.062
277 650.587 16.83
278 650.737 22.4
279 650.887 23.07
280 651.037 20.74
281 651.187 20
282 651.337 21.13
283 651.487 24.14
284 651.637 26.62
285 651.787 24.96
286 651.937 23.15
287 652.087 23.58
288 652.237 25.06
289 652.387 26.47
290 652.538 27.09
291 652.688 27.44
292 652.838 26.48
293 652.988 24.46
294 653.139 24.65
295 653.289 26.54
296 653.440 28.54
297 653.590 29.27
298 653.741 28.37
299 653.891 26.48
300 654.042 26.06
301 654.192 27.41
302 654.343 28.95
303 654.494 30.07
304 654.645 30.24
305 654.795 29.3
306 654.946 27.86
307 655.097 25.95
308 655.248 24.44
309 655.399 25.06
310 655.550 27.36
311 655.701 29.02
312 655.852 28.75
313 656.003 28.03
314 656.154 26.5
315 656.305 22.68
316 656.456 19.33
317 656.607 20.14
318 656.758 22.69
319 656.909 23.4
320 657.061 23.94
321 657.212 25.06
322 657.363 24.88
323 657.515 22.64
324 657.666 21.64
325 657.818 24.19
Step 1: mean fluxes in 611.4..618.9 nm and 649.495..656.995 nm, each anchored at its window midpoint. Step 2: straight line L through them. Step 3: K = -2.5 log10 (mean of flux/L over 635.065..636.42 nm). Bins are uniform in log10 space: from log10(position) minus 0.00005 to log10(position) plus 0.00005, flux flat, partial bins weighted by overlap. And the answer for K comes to -0.22 mag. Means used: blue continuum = 33.4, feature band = 34.5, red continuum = 23.9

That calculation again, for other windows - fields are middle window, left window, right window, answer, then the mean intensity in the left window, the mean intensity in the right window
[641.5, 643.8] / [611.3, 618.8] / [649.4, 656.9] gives -0.04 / 33.3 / 24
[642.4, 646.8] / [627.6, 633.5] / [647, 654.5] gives 0.12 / 41.3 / 24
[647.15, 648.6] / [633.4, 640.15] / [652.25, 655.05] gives 0.10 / 30.7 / 27.5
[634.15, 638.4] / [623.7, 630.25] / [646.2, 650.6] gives 0.13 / 46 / 22.8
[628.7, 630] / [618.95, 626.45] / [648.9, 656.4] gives -0.24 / 42.2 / 24.3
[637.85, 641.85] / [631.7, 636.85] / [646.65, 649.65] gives 0.06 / 32.8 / 25.5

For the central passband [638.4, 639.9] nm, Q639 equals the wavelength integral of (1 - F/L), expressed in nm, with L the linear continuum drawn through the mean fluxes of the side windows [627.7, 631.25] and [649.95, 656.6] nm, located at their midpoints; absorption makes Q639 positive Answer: 0.38 nm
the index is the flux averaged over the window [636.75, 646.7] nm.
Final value 27.5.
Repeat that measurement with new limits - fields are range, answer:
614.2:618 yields 33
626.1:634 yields 41.6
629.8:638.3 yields 34.4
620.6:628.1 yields 43.9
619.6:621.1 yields 39.5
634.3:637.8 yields 31.7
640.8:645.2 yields 26.4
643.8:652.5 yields 23.7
